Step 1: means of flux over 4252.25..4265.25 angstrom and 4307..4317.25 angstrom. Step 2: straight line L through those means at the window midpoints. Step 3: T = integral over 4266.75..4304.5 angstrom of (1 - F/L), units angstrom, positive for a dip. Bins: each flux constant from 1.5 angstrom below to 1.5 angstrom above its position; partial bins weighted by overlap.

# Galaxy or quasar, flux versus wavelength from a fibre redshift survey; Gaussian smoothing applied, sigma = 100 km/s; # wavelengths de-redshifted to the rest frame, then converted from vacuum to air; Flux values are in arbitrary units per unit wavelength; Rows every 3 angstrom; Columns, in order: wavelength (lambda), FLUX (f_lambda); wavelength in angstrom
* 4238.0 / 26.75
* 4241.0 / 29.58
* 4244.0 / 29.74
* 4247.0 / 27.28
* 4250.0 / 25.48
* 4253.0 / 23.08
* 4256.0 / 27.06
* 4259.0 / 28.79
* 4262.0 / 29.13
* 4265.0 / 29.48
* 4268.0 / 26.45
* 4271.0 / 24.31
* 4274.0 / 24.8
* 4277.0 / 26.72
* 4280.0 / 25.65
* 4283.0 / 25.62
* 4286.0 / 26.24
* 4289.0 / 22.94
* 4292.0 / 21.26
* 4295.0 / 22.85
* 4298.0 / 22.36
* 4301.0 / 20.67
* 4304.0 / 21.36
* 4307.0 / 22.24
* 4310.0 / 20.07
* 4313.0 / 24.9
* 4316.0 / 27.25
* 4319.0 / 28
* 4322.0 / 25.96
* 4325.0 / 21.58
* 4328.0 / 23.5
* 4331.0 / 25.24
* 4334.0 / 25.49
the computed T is 2.5 angstrom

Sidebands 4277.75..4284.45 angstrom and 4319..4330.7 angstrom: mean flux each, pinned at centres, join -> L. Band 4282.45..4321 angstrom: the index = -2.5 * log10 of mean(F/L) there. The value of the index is 0.07 mag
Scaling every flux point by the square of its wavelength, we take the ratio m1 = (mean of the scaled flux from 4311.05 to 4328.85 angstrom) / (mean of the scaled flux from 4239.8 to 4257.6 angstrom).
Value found 1.0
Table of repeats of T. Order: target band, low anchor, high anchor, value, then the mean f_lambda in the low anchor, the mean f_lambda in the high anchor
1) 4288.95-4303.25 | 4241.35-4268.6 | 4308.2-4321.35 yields 2.2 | 27.5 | 25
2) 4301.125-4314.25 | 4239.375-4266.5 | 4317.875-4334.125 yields 1.9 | 27.7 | 24.8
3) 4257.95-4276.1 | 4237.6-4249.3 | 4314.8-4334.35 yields 0.2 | 28.3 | 25.2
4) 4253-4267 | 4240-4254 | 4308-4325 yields -0.7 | 27.1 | 24.8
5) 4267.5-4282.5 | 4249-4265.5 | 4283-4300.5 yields -0.3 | 27.1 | 23.2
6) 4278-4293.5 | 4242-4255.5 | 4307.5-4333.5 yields 0.7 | 26.6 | 24.5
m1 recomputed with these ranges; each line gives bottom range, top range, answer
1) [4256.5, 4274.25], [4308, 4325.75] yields 0.93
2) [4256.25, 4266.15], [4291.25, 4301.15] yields 0.77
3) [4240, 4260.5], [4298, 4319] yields 0.87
